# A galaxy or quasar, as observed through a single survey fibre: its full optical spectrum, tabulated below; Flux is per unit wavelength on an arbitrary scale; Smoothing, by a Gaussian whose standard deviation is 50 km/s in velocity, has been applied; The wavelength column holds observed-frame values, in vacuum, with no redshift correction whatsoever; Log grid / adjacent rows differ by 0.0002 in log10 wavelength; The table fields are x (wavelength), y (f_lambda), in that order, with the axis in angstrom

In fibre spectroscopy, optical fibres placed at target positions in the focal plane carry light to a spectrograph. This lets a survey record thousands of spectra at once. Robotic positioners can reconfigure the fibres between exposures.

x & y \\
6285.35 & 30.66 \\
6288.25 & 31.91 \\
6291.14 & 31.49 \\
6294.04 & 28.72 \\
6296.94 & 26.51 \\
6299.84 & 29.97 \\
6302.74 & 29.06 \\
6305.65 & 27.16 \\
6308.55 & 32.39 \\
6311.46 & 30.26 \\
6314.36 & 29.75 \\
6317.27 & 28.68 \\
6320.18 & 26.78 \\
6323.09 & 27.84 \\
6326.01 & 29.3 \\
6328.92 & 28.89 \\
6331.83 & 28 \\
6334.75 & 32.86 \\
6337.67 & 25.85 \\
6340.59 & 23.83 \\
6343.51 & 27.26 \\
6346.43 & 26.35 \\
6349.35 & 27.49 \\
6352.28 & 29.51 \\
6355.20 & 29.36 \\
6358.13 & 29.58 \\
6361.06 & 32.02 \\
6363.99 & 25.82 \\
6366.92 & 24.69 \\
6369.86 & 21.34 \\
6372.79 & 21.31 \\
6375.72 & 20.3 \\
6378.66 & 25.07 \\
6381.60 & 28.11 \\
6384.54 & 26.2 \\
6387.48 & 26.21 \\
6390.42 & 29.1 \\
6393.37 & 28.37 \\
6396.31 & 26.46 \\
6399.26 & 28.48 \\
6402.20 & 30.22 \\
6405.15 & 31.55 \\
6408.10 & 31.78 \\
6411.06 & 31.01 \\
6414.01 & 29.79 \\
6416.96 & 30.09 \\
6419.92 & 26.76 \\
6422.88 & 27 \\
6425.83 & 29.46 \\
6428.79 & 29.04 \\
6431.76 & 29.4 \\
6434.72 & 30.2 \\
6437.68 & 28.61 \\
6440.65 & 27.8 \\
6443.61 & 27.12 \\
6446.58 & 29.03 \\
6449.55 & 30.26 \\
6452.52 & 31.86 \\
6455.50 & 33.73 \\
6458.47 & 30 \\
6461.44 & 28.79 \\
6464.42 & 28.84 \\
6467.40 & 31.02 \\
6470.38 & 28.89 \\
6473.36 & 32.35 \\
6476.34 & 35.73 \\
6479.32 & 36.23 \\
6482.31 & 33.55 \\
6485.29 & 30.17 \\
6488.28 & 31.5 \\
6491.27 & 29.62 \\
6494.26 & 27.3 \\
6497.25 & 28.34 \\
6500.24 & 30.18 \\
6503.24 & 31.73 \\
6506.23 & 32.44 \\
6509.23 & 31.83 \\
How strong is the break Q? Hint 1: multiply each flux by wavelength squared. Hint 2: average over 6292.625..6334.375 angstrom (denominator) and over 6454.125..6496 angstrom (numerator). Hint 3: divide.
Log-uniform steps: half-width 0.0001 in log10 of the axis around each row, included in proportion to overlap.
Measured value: 1.1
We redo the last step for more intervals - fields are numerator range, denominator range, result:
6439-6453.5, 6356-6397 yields 1.14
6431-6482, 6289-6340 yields 1.11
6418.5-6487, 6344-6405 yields 1.15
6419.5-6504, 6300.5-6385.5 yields 1.14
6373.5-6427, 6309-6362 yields 1.00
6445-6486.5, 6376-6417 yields 1.13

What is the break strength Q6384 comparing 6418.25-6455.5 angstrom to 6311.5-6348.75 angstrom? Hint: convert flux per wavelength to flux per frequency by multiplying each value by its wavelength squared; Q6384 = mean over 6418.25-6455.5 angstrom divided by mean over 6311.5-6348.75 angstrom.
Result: 1.07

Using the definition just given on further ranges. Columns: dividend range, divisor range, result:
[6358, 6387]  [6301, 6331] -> 0.89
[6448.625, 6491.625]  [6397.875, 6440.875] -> 1.09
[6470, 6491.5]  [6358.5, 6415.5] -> 1.23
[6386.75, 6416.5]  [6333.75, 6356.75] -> 1.08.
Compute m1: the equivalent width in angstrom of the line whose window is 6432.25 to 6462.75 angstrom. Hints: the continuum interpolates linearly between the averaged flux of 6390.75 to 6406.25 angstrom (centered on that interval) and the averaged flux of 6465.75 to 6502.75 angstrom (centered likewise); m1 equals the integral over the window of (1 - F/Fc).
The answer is 0.5 angstrom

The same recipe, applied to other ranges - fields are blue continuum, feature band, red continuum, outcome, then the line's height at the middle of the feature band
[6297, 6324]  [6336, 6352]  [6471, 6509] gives 1.6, 29.5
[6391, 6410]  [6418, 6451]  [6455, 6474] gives 1.4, 29.9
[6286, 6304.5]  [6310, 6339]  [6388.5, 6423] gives 0.7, 29.5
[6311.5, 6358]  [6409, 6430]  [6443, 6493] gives 0.7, 30.1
